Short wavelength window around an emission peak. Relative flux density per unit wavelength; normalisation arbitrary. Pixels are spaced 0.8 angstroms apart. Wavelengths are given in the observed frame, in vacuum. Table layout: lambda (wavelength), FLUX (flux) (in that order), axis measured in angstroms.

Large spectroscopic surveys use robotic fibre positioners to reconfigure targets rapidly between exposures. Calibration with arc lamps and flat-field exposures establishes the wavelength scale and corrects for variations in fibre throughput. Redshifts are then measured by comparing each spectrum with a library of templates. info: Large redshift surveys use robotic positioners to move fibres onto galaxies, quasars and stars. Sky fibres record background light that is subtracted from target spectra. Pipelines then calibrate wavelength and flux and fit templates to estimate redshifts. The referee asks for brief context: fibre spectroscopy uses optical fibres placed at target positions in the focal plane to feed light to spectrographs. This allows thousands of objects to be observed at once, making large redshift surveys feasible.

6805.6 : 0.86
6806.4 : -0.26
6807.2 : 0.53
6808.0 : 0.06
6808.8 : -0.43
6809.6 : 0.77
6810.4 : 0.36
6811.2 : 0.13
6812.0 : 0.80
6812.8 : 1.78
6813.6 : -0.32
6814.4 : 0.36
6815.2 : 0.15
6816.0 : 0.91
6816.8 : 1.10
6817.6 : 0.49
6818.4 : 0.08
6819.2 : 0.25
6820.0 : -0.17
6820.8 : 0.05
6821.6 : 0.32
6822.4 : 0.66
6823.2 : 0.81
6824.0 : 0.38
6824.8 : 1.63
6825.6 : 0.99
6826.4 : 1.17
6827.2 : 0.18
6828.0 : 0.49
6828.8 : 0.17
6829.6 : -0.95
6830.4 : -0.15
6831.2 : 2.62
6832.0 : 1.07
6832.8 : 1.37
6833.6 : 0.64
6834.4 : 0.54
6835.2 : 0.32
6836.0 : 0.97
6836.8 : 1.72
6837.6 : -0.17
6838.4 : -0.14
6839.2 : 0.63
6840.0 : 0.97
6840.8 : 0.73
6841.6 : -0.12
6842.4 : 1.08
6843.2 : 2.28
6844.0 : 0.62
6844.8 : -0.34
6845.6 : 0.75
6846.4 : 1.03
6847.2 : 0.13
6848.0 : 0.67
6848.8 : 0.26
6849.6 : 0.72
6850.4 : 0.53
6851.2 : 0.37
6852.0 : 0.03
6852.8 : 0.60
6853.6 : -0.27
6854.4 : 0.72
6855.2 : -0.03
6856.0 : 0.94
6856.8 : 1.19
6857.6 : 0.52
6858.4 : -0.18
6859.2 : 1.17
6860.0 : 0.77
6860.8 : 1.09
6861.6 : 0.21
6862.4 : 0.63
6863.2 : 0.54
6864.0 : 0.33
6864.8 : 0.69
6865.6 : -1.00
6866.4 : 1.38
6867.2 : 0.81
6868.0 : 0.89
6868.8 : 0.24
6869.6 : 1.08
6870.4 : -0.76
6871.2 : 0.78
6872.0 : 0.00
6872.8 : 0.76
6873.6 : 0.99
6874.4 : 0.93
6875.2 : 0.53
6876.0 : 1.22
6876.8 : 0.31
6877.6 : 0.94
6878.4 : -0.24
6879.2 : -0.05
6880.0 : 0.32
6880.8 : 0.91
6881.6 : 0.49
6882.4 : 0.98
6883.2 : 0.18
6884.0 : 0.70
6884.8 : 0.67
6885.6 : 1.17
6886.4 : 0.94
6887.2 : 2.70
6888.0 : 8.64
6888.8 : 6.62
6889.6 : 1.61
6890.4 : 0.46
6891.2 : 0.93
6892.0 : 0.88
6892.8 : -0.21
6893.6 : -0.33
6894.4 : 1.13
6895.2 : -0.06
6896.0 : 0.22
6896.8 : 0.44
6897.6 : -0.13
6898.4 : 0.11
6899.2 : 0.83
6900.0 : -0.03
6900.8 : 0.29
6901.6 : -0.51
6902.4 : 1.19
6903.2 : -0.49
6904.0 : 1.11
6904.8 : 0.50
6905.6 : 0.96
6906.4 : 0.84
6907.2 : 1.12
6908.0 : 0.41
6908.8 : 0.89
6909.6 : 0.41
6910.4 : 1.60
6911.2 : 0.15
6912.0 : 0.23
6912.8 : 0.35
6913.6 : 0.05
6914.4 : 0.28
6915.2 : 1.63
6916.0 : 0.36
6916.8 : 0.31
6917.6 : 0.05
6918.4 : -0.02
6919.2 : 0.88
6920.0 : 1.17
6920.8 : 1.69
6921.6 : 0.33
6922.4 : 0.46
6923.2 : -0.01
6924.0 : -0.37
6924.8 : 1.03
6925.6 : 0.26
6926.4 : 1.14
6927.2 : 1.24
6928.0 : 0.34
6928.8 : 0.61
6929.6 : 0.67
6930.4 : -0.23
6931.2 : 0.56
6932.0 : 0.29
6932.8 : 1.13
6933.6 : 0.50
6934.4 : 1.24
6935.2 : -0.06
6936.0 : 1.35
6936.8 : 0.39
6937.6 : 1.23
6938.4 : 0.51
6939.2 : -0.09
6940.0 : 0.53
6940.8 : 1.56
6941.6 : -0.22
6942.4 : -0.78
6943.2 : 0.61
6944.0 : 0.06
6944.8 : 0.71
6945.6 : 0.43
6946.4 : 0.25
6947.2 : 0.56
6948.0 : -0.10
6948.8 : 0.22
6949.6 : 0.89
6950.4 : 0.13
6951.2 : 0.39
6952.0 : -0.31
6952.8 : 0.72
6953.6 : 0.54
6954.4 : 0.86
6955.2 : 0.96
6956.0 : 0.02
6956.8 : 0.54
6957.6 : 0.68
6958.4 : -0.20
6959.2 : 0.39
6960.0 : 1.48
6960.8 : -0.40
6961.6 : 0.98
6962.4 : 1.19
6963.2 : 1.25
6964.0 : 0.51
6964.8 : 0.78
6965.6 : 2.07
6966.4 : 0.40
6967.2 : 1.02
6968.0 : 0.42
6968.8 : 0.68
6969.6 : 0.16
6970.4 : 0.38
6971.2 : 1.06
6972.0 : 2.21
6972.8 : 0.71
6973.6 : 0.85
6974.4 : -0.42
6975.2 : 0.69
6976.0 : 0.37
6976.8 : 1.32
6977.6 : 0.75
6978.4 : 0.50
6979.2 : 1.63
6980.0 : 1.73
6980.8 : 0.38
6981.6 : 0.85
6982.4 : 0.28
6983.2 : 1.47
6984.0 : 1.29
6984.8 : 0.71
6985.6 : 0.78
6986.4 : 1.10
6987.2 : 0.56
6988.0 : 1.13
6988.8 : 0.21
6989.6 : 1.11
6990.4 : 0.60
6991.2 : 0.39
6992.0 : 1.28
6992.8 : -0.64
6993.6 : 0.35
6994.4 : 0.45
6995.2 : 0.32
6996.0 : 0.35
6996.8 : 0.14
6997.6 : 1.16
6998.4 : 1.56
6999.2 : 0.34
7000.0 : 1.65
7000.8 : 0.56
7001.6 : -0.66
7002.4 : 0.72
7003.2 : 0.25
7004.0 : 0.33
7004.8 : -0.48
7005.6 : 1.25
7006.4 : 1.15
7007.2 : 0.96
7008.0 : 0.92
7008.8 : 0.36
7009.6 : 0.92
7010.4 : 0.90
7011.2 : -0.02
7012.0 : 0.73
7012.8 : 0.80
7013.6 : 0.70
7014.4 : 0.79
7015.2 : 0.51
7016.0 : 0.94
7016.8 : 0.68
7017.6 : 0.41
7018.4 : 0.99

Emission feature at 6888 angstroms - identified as H-alpha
